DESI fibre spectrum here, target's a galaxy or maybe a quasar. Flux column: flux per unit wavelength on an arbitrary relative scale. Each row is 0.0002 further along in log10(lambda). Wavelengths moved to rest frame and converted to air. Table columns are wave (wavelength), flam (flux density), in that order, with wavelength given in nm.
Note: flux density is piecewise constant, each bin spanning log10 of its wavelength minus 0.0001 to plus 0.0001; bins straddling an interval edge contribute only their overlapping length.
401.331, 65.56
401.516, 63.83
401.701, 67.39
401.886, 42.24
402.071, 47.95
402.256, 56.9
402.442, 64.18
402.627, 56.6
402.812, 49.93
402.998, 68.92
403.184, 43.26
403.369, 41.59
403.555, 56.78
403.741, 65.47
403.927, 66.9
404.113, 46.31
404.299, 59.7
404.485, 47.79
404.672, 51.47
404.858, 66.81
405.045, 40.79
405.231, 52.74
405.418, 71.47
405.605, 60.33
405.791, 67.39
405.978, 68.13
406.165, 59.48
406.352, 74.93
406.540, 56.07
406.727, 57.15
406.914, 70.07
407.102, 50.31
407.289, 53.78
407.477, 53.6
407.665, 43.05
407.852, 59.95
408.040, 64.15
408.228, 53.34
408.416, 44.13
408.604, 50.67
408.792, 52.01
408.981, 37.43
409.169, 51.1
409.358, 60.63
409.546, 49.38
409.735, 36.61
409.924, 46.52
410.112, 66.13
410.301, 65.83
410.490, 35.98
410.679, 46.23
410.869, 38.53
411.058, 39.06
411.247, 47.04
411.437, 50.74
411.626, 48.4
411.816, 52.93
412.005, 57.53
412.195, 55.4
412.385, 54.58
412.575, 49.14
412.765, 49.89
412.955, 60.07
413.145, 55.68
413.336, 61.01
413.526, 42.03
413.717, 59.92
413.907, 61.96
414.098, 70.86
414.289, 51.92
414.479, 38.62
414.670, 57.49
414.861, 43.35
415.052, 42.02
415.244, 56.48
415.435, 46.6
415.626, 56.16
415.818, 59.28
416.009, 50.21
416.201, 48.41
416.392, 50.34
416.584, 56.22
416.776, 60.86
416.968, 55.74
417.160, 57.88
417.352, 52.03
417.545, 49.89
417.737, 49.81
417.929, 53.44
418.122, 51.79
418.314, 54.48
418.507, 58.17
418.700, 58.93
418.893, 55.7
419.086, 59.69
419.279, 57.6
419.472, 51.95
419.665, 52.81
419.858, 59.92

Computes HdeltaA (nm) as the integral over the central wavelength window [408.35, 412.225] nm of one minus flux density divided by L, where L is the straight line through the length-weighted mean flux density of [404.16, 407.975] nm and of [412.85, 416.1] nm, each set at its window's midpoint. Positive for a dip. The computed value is 0.47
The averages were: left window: 58.2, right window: 53.7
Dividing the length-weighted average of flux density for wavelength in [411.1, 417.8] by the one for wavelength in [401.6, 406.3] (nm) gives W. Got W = 0.93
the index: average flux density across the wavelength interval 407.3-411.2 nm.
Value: 49.8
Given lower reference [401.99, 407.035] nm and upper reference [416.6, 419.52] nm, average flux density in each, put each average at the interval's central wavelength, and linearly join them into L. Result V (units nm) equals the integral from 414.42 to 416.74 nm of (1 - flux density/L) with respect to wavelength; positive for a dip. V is 0.20 nm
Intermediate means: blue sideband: 58.1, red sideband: 55.3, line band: 50.9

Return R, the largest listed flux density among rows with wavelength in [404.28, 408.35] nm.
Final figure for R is 74.93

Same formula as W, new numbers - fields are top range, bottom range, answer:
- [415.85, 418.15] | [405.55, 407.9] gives 0.89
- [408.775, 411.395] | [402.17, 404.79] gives 0.86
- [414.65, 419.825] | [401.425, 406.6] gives 0.93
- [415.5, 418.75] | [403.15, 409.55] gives 0.97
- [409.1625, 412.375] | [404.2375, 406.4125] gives 0.83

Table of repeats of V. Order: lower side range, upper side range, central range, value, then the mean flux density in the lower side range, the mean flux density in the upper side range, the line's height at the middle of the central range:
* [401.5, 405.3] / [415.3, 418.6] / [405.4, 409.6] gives -0.162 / 55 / 53.6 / 54.6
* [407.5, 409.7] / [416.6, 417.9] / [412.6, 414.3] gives -0.128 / 51.1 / 54.4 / 53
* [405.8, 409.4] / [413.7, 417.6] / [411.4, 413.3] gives 0.027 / 56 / 53.5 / 54.5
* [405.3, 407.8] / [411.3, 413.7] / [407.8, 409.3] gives 0.166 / 60.4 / 53.2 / 58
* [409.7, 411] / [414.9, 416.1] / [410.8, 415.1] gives -0.173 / 48.2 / 51.4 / 49.8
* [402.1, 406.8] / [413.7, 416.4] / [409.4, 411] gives 0.197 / 57.9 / 52.8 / 55.1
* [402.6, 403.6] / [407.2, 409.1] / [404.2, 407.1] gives -0.457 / 52.4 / 51.2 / 51.8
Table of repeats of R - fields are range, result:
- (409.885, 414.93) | 70.86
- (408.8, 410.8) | 66.13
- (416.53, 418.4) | 60.86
